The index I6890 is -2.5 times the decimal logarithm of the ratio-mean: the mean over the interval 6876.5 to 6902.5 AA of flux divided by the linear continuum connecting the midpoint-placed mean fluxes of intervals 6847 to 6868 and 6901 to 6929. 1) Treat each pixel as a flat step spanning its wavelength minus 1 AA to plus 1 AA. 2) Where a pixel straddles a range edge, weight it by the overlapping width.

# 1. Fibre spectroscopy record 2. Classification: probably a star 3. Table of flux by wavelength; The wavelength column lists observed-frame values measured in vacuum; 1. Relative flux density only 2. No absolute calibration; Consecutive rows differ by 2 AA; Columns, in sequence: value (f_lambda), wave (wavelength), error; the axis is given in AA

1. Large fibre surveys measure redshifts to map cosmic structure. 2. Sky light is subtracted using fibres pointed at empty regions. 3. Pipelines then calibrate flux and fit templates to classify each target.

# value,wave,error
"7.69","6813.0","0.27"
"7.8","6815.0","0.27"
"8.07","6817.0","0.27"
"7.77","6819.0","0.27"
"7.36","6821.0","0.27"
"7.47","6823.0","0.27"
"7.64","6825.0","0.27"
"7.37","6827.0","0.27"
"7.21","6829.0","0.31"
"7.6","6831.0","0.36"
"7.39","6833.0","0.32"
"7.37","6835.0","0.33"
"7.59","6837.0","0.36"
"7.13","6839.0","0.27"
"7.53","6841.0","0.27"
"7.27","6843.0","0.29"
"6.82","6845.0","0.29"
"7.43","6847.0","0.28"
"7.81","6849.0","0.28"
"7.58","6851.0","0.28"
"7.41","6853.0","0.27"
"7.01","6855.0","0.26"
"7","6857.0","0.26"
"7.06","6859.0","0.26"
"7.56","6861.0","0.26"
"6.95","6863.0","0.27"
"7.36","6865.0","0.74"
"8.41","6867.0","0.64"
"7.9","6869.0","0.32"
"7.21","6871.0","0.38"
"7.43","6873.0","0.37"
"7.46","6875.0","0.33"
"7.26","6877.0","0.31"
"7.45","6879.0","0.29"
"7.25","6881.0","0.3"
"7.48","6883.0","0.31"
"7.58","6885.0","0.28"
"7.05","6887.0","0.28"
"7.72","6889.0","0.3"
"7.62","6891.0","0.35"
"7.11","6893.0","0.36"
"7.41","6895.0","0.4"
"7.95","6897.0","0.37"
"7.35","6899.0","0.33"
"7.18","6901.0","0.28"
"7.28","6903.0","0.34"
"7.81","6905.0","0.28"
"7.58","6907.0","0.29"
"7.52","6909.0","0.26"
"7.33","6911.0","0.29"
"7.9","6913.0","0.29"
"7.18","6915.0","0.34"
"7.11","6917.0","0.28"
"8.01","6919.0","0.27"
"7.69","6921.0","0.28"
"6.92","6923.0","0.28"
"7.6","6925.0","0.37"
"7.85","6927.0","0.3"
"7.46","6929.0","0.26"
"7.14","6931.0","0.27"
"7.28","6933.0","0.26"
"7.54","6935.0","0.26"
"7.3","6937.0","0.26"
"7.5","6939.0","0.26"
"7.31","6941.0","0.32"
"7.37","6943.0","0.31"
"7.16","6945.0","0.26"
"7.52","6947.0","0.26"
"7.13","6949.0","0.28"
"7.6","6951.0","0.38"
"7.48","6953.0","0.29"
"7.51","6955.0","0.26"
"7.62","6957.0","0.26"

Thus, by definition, 0.007 mag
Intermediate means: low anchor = 7.42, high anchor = 7.51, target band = 7.42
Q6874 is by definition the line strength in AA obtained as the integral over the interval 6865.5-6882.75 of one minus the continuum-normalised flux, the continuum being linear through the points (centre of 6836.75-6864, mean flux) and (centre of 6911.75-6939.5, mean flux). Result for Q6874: -0.46 AA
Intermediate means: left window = 7.29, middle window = 7.54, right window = 7.46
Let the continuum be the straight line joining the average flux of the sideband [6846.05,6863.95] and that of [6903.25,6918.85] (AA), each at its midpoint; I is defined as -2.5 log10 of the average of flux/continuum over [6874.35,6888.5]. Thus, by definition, 0.00 mag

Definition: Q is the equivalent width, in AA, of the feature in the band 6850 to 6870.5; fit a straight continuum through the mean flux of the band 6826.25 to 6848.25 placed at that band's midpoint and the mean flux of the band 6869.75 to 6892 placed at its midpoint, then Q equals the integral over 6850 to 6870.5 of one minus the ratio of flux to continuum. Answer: -0.1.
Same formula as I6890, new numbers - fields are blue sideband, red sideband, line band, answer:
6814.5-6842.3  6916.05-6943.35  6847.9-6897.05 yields 0.01 mag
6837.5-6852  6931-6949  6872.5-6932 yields -0.01 mag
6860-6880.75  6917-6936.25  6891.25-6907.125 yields 0.00 mag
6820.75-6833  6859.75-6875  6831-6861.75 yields 0.02 mag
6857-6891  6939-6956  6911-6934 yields -0.01 mag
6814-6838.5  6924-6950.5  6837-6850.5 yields 0.02 mag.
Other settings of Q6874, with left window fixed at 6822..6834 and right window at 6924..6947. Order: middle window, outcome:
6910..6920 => -0.11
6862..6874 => -0.18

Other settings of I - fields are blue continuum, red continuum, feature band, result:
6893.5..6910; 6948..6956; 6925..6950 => 0.009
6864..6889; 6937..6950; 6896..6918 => -0.008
